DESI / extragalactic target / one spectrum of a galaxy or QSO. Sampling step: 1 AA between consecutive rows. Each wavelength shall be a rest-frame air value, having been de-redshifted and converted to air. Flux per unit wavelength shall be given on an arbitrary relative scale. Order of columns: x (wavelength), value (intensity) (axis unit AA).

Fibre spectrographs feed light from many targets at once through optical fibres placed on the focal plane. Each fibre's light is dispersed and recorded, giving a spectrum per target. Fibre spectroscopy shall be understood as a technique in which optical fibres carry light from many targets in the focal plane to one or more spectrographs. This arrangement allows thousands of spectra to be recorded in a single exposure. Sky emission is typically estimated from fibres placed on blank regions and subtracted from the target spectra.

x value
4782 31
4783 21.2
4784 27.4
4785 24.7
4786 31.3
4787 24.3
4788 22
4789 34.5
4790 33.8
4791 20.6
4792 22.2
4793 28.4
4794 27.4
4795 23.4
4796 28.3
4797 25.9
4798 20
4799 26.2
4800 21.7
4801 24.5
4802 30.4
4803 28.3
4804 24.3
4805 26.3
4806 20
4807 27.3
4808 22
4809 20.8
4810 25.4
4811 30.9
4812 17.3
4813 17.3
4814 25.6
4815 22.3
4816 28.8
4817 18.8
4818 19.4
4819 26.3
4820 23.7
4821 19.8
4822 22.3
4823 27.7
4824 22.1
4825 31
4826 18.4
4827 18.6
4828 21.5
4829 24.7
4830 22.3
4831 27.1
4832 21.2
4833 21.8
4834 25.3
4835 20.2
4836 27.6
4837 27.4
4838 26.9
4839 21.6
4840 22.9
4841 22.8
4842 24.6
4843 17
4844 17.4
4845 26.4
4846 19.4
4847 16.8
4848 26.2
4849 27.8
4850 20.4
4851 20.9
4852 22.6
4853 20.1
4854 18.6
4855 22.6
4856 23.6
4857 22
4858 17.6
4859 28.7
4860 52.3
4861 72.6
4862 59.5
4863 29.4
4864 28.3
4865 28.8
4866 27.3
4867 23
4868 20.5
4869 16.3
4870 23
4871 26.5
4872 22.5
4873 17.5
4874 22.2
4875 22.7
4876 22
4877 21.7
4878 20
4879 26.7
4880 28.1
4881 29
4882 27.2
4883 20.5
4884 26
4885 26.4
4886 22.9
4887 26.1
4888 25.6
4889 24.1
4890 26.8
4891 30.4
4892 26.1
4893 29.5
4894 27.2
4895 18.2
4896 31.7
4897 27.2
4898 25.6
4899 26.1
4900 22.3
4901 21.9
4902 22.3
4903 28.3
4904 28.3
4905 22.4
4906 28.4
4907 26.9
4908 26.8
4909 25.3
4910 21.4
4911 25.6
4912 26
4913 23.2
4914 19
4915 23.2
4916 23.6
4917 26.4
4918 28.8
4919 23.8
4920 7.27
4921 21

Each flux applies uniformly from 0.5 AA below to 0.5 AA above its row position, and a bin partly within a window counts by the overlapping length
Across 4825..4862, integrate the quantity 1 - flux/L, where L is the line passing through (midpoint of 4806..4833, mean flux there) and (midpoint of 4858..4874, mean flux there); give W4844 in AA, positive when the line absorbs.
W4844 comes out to 2.9 AA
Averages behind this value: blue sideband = 23.1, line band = 25.2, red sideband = 31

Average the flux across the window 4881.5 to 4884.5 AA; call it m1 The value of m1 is 24.6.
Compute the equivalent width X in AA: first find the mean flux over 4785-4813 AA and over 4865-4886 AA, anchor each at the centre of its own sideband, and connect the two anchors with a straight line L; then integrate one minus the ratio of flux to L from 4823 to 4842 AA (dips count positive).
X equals 0.7 AA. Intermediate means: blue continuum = 25.3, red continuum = 23.6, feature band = 23.7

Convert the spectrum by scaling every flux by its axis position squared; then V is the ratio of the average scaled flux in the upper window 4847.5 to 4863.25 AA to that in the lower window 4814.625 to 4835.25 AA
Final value 1.33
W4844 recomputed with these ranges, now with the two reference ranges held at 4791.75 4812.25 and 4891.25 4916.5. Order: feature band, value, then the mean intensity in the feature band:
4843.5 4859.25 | 2.0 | 21.8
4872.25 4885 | 0.7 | 23.7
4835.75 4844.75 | 0.7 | 23.1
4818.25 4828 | 0.7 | 23.1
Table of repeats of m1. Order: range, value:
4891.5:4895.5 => 25.2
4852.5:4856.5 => 21.2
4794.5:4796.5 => 25.9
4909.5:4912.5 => 24.3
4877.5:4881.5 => 26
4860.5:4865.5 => 43.7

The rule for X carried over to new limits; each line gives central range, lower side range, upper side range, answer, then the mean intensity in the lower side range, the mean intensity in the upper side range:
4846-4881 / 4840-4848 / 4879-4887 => -4.4 AA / 21.1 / 25.8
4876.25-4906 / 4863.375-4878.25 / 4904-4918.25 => -2.0 AA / 22.9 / 24.8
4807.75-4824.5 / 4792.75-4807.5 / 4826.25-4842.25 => 1.0 AA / 25.4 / 23.4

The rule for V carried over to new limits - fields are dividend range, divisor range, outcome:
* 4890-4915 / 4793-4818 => 1.09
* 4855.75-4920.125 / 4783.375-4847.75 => 1.13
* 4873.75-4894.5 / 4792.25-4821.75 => 1.08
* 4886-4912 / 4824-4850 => 1.15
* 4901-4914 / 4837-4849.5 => 1.13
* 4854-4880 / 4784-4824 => 1.15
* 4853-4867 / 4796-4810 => 1.35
